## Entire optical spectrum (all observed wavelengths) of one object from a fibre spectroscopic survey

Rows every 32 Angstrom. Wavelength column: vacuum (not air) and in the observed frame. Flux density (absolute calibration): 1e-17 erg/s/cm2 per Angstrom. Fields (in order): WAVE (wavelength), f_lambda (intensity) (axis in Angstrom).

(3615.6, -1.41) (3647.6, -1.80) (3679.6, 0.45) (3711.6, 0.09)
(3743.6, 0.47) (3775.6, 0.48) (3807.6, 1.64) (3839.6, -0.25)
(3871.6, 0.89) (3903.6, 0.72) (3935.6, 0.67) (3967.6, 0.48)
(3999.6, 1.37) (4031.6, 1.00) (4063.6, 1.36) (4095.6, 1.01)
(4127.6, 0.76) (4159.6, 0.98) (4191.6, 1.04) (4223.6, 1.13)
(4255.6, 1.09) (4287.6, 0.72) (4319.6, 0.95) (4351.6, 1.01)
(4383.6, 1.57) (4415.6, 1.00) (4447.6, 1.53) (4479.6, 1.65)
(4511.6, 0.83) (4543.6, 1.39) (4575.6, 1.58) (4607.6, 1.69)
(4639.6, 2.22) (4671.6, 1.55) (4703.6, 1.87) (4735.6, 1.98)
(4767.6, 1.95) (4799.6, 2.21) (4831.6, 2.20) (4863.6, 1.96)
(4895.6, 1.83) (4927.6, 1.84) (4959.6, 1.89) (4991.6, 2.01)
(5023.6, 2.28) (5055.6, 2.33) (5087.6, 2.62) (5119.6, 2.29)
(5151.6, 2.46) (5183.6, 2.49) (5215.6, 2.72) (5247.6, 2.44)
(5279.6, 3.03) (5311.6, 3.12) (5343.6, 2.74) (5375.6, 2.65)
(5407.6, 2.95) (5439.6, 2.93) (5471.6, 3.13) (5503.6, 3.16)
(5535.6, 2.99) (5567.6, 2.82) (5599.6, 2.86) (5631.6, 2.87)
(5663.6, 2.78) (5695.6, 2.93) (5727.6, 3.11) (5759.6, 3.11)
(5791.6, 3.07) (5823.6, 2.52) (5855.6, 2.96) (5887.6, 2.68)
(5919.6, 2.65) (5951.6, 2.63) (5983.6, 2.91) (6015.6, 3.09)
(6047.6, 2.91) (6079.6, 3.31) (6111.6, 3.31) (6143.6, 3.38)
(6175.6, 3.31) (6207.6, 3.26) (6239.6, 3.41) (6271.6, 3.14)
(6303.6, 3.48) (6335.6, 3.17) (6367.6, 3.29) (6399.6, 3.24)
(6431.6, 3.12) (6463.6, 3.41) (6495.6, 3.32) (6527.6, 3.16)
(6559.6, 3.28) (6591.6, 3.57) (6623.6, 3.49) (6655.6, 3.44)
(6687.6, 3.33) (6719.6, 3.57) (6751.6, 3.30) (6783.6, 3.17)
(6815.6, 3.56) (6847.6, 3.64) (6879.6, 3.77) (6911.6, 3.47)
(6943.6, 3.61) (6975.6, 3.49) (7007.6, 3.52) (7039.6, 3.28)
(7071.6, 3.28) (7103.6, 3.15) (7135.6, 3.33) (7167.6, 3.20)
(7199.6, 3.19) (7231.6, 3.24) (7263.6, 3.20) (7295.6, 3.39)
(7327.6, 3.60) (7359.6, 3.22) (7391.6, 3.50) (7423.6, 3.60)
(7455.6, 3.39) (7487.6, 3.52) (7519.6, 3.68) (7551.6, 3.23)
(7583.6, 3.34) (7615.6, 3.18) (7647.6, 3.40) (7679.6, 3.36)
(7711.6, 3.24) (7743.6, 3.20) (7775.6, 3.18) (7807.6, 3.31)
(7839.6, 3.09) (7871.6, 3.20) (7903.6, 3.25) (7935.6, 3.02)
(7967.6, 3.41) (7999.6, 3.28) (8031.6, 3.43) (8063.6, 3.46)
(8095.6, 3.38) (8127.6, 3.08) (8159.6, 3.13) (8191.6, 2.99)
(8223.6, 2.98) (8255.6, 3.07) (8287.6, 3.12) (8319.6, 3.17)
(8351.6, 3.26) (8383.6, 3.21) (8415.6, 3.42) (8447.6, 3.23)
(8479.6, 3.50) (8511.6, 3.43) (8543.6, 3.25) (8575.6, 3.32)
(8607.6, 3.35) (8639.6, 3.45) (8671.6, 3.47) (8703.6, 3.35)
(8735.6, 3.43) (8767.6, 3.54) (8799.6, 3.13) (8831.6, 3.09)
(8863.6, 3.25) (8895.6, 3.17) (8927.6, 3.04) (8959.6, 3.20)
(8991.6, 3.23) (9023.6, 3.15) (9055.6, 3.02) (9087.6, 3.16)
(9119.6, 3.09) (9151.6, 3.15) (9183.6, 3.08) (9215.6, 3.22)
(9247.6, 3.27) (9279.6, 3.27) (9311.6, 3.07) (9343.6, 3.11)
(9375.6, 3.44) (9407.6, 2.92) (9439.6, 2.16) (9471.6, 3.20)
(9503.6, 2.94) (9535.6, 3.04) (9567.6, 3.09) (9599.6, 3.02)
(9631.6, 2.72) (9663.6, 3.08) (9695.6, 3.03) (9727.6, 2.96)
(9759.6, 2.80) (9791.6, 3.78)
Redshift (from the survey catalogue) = 0.148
